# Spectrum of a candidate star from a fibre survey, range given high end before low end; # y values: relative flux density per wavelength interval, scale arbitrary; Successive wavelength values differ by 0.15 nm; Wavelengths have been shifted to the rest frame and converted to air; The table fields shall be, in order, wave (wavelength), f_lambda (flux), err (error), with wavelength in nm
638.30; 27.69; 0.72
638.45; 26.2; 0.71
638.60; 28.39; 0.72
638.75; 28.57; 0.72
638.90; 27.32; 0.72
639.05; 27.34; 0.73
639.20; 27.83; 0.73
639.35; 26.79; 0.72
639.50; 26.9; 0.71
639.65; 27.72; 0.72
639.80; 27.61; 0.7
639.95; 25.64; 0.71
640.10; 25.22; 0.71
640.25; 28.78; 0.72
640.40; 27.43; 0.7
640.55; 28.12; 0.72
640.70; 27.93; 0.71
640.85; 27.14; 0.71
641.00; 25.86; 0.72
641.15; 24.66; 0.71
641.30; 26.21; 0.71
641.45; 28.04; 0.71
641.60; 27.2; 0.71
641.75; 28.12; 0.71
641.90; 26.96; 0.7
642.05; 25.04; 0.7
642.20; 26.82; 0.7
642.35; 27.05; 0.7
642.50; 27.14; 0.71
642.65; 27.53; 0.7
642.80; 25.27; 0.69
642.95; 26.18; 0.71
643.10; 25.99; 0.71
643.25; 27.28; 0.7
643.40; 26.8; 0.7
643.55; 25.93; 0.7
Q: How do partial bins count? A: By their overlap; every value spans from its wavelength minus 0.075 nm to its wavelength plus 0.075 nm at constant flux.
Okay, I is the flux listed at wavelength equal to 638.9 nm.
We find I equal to 27.32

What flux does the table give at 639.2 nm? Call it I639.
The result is 27.83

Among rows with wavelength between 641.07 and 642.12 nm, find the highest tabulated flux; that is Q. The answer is 28.12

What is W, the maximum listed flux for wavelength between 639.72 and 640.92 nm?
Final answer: 28.78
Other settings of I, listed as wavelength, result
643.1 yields 25.99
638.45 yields 26.2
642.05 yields 25.04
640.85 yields 27.14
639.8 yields 27.61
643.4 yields 26.8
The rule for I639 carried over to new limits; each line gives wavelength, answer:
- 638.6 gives 28.39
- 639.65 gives 27.72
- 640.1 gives 25.22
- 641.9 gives 26.96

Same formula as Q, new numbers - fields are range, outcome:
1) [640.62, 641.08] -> 27.93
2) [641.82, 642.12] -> 26.96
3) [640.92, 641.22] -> 25.86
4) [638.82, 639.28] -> 27.83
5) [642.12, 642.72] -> 27.53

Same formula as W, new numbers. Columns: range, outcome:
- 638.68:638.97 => 28.57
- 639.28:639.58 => 26.9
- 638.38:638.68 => 28.39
